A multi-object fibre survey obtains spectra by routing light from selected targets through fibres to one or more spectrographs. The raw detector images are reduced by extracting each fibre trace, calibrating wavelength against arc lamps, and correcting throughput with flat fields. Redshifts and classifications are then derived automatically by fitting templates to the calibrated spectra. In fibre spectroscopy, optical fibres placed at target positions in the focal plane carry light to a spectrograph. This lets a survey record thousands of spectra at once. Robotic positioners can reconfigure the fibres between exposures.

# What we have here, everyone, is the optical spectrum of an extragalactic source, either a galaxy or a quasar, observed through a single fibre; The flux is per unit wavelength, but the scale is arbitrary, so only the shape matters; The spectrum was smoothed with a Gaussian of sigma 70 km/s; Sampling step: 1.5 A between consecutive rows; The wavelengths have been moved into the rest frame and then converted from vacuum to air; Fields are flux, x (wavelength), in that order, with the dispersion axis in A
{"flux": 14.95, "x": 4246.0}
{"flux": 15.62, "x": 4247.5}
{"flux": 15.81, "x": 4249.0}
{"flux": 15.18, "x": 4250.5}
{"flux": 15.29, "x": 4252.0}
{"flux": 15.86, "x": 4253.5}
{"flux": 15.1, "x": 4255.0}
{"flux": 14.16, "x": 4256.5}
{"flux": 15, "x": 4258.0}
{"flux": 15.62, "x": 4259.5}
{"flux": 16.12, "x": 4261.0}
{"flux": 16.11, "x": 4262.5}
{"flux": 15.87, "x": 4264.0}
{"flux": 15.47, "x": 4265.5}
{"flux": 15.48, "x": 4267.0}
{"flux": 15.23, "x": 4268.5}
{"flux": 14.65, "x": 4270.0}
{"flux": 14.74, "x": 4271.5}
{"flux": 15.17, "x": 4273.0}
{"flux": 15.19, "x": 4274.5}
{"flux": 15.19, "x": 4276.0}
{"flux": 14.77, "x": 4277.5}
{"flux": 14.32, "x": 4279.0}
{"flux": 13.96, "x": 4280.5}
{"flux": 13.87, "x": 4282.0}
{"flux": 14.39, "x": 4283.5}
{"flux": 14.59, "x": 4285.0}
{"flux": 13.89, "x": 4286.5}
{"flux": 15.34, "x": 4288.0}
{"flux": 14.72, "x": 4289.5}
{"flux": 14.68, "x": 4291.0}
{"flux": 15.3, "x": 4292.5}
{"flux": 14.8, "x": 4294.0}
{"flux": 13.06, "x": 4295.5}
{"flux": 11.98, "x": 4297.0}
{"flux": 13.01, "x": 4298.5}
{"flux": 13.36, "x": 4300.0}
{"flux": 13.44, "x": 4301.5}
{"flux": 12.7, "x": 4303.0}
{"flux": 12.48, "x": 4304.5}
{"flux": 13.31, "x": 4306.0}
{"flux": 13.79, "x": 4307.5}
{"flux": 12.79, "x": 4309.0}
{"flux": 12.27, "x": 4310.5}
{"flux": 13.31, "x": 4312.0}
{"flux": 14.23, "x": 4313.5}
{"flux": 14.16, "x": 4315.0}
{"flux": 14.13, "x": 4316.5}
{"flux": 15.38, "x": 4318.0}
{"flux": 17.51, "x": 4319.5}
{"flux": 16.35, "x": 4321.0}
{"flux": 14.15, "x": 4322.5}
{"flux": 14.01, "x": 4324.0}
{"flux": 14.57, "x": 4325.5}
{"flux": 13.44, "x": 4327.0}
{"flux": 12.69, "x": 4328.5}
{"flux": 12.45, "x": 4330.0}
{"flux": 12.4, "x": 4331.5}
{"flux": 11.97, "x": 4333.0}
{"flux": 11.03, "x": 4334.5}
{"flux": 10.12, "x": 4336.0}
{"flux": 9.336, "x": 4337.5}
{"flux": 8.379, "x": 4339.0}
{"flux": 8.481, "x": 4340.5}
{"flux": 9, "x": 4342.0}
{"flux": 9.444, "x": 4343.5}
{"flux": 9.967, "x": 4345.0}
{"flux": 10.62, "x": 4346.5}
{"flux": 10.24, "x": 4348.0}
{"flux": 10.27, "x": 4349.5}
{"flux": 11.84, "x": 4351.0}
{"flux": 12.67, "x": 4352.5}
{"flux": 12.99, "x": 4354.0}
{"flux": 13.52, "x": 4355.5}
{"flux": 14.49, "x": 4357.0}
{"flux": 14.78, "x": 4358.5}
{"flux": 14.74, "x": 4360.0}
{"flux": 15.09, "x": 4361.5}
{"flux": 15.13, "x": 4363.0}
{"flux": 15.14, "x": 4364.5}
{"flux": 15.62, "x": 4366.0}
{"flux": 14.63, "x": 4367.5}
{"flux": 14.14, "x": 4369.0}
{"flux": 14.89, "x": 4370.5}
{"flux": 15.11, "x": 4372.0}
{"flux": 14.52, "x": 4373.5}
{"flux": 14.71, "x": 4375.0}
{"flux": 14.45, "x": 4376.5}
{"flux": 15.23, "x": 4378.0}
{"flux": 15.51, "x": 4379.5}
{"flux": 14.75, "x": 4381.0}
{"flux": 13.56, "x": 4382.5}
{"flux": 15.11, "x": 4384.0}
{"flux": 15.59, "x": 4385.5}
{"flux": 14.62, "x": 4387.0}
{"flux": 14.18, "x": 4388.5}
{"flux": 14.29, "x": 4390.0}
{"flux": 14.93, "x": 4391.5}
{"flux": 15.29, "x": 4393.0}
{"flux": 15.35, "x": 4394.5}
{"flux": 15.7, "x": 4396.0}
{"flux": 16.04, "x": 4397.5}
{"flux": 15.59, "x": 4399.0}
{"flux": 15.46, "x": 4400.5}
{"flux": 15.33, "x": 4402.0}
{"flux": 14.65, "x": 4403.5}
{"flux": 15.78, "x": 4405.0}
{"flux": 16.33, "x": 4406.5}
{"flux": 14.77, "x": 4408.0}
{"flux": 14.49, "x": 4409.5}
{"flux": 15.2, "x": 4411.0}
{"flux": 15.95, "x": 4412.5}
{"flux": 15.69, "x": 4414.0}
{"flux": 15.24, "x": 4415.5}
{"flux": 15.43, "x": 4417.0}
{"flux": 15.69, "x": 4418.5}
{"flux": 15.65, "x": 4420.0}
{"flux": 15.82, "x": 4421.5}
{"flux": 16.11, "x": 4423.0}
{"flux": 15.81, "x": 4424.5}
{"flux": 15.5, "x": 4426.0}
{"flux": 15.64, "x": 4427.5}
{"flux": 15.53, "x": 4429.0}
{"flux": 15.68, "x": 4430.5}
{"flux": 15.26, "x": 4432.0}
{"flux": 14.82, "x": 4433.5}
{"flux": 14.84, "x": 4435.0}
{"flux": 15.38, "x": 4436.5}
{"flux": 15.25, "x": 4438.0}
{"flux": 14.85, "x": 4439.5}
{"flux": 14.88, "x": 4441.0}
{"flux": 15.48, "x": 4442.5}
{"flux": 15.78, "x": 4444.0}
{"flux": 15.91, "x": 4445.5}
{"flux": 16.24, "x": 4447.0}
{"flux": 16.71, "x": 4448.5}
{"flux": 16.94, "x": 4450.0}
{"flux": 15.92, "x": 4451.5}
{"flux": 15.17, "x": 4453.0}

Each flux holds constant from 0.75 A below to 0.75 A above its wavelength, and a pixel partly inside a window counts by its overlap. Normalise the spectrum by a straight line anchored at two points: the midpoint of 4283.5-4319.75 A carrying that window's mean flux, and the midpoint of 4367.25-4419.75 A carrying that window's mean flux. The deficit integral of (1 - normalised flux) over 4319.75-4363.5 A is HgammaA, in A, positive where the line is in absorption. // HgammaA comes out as 6.5 A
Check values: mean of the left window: 13.9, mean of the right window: 15.1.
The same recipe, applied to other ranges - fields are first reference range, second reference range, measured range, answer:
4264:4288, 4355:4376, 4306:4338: 3.04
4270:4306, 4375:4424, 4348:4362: 1.53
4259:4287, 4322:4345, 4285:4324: -2.90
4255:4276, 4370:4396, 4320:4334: 1.37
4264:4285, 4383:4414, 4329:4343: 4.33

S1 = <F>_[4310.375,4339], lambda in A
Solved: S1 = 13.2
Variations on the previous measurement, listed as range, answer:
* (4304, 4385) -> 13.2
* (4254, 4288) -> 15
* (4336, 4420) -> 14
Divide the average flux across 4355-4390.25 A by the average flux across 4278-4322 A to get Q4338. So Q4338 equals 1.05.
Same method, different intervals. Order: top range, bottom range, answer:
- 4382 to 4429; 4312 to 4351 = 1.26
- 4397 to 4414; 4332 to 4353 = 1.51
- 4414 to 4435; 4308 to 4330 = 1.10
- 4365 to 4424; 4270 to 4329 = 1.07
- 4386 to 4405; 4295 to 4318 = 1.14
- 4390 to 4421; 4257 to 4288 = 1.03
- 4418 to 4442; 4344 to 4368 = 1.17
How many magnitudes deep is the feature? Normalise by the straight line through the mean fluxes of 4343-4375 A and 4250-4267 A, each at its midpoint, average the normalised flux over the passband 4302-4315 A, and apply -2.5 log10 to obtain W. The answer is 0.10 mag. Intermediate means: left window 15.4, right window 13.4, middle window 13.2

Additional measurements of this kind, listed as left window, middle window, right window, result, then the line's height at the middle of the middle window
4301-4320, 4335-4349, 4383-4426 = 0.44 mag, 14.3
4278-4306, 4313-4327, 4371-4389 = -0.05 mag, 14.2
